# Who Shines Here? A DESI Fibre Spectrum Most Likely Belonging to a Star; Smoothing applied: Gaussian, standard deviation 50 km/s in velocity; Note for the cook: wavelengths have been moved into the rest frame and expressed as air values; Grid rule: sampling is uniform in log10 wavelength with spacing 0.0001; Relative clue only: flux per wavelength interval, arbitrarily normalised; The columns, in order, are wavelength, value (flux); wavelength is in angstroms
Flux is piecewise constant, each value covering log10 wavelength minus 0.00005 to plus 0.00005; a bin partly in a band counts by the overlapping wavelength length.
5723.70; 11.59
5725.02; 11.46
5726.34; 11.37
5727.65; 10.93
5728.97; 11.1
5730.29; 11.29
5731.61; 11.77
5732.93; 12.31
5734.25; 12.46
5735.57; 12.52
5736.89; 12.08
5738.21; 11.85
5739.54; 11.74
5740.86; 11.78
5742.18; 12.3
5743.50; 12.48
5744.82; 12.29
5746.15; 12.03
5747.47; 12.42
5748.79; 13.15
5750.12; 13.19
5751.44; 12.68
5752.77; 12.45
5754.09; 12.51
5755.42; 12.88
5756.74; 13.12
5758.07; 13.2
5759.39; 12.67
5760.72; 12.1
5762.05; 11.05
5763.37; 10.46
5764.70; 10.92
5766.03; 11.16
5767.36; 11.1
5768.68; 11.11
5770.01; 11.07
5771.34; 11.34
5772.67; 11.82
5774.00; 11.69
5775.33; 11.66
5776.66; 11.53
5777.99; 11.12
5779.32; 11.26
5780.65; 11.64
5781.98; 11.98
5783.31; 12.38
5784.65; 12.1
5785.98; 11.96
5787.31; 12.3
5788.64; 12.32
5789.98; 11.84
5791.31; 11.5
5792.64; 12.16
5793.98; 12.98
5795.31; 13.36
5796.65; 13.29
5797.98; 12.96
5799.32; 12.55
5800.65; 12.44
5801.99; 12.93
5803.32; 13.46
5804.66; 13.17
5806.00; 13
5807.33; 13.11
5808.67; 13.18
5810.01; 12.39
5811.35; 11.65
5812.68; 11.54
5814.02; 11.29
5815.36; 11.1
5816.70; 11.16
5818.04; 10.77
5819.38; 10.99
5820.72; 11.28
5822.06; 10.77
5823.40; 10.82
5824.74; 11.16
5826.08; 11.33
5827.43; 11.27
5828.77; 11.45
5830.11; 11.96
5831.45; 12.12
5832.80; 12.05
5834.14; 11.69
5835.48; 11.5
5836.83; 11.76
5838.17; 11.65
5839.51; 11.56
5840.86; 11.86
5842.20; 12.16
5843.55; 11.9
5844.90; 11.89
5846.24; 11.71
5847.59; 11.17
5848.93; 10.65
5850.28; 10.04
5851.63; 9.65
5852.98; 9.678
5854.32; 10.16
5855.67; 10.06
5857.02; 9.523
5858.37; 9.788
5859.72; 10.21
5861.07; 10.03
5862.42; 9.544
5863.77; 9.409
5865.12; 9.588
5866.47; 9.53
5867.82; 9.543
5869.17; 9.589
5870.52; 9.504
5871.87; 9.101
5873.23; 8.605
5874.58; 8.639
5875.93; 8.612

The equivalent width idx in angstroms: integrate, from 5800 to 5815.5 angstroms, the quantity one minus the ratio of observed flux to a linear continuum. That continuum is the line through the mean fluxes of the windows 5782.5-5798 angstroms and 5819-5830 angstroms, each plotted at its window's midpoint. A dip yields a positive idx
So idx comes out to -0.92 angstroms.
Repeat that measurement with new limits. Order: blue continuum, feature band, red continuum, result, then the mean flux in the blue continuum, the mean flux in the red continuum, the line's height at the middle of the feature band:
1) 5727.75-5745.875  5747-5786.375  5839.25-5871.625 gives -1.3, 12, 10.3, 11.6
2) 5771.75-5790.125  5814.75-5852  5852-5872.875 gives -3.3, 11.8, 9.67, 10.4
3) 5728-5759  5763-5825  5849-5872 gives -3.8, 12.3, 9.74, 11.2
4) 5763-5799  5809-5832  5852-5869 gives -1.2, 11.8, 9.75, 10.8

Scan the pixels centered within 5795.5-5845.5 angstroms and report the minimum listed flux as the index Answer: 10.77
